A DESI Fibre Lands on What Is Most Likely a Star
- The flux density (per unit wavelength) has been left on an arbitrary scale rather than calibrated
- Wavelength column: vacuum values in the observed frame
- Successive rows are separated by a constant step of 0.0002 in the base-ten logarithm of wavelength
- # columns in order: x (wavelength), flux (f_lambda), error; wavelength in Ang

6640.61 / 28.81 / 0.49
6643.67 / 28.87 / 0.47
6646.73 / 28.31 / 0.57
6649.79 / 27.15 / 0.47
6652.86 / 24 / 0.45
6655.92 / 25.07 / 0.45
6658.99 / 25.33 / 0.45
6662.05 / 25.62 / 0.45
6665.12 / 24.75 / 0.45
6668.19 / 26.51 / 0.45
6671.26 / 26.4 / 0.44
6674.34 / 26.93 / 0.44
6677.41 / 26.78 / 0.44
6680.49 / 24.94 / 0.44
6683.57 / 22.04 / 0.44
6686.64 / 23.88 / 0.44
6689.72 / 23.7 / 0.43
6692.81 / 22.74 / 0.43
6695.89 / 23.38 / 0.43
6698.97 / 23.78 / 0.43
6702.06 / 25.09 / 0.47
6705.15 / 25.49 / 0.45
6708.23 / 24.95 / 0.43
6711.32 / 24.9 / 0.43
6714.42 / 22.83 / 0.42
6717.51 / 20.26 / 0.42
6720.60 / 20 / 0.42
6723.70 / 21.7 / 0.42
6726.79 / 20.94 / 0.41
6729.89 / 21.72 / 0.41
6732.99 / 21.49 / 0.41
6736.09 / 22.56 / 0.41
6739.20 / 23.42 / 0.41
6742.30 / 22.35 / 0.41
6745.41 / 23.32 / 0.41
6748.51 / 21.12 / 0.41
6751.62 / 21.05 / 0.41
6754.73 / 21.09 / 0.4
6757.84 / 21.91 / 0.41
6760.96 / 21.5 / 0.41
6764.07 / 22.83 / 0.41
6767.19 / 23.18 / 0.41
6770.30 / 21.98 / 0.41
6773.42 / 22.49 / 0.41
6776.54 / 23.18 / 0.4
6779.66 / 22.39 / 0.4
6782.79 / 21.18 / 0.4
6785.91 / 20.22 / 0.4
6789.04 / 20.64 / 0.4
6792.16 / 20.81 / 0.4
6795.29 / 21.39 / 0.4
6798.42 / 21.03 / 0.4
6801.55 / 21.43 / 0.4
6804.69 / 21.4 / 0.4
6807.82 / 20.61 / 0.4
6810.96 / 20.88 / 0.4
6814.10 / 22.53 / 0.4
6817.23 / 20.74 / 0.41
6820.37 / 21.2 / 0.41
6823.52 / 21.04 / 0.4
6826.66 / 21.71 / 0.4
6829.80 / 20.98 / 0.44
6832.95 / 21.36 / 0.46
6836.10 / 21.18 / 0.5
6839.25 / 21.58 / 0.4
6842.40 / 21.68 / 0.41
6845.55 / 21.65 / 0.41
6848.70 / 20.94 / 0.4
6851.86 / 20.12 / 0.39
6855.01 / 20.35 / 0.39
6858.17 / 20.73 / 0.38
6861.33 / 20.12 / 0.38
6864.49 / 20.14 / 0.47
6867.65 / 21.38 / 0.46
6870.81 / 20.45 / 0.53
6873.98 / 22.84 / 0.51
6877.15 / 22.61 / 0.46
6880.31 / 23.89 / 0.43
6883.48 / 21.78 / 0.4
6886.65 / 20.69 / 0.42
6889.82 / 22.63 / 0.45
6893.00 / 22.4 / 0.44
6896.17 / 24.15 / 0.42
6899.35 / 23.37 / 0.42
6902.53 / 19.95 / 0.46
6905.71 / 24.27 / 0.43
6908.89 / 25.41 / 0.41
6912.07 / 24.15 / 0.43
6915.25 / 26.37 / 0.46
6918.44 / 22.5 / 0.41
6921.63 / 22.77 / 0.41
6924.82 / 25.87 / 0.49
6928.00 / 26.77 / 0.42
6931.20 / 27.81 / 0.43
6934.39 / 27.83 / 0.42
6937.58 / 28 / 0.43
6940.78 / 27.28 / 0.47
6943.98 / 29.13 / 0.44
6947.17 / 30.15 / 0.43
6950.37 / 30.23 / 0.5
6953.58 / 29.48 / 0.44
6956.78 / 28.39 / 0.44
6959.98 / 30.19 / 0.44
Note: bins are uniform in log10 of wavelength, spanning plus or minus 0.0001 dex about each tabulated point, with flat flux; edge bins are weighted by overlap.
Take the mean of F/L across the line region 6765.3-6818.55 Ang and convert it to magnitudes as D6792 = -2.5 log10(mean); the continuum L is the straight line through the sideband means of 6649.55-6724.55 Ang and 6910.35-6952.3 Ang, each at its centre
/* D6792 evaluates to 0.18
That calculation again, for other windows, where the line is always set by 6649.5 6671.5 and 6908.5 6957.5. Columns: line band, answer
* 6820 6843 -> 0.23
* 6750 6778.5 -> 0.18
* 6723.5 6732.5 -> 0.20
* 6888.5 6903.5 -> 0.19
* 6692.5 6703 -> 0.08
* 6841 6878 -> 0.25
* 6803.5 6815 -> 0.23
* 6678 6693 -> 0.08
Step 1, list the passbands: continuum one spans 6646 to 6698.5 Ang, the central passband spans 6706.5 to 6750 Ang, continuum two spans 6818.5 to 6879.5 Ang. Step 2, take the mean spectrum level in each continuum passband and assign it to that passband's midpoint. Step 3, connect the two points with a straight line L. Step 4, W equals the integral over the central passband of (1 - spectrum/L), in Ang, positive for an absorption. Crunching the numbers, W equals 2.9 Ang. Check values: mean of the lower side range 25.1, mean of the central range 22.3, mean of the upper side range 21.2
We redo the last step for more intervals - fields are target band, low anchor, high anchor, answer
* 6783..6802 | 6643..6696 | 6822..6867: 1.2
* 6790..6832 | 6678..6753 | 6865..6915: 2.9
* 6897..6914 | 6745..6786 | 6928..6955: 2.3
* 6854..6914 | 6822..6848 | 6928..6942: 5.5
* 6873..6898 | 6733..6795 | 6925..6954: 3.6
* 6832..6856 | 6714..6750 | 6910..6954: 3.5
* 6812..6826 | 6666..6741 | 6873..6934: 1.4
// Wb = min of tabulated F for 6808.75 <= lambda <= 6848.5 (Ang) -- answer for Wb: 20.74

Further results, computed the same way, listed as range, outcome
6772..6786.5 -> 20.22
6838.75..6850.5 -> 20.94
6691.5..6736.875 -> 20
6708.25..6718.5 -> 20.26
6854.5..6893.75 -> 20.12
